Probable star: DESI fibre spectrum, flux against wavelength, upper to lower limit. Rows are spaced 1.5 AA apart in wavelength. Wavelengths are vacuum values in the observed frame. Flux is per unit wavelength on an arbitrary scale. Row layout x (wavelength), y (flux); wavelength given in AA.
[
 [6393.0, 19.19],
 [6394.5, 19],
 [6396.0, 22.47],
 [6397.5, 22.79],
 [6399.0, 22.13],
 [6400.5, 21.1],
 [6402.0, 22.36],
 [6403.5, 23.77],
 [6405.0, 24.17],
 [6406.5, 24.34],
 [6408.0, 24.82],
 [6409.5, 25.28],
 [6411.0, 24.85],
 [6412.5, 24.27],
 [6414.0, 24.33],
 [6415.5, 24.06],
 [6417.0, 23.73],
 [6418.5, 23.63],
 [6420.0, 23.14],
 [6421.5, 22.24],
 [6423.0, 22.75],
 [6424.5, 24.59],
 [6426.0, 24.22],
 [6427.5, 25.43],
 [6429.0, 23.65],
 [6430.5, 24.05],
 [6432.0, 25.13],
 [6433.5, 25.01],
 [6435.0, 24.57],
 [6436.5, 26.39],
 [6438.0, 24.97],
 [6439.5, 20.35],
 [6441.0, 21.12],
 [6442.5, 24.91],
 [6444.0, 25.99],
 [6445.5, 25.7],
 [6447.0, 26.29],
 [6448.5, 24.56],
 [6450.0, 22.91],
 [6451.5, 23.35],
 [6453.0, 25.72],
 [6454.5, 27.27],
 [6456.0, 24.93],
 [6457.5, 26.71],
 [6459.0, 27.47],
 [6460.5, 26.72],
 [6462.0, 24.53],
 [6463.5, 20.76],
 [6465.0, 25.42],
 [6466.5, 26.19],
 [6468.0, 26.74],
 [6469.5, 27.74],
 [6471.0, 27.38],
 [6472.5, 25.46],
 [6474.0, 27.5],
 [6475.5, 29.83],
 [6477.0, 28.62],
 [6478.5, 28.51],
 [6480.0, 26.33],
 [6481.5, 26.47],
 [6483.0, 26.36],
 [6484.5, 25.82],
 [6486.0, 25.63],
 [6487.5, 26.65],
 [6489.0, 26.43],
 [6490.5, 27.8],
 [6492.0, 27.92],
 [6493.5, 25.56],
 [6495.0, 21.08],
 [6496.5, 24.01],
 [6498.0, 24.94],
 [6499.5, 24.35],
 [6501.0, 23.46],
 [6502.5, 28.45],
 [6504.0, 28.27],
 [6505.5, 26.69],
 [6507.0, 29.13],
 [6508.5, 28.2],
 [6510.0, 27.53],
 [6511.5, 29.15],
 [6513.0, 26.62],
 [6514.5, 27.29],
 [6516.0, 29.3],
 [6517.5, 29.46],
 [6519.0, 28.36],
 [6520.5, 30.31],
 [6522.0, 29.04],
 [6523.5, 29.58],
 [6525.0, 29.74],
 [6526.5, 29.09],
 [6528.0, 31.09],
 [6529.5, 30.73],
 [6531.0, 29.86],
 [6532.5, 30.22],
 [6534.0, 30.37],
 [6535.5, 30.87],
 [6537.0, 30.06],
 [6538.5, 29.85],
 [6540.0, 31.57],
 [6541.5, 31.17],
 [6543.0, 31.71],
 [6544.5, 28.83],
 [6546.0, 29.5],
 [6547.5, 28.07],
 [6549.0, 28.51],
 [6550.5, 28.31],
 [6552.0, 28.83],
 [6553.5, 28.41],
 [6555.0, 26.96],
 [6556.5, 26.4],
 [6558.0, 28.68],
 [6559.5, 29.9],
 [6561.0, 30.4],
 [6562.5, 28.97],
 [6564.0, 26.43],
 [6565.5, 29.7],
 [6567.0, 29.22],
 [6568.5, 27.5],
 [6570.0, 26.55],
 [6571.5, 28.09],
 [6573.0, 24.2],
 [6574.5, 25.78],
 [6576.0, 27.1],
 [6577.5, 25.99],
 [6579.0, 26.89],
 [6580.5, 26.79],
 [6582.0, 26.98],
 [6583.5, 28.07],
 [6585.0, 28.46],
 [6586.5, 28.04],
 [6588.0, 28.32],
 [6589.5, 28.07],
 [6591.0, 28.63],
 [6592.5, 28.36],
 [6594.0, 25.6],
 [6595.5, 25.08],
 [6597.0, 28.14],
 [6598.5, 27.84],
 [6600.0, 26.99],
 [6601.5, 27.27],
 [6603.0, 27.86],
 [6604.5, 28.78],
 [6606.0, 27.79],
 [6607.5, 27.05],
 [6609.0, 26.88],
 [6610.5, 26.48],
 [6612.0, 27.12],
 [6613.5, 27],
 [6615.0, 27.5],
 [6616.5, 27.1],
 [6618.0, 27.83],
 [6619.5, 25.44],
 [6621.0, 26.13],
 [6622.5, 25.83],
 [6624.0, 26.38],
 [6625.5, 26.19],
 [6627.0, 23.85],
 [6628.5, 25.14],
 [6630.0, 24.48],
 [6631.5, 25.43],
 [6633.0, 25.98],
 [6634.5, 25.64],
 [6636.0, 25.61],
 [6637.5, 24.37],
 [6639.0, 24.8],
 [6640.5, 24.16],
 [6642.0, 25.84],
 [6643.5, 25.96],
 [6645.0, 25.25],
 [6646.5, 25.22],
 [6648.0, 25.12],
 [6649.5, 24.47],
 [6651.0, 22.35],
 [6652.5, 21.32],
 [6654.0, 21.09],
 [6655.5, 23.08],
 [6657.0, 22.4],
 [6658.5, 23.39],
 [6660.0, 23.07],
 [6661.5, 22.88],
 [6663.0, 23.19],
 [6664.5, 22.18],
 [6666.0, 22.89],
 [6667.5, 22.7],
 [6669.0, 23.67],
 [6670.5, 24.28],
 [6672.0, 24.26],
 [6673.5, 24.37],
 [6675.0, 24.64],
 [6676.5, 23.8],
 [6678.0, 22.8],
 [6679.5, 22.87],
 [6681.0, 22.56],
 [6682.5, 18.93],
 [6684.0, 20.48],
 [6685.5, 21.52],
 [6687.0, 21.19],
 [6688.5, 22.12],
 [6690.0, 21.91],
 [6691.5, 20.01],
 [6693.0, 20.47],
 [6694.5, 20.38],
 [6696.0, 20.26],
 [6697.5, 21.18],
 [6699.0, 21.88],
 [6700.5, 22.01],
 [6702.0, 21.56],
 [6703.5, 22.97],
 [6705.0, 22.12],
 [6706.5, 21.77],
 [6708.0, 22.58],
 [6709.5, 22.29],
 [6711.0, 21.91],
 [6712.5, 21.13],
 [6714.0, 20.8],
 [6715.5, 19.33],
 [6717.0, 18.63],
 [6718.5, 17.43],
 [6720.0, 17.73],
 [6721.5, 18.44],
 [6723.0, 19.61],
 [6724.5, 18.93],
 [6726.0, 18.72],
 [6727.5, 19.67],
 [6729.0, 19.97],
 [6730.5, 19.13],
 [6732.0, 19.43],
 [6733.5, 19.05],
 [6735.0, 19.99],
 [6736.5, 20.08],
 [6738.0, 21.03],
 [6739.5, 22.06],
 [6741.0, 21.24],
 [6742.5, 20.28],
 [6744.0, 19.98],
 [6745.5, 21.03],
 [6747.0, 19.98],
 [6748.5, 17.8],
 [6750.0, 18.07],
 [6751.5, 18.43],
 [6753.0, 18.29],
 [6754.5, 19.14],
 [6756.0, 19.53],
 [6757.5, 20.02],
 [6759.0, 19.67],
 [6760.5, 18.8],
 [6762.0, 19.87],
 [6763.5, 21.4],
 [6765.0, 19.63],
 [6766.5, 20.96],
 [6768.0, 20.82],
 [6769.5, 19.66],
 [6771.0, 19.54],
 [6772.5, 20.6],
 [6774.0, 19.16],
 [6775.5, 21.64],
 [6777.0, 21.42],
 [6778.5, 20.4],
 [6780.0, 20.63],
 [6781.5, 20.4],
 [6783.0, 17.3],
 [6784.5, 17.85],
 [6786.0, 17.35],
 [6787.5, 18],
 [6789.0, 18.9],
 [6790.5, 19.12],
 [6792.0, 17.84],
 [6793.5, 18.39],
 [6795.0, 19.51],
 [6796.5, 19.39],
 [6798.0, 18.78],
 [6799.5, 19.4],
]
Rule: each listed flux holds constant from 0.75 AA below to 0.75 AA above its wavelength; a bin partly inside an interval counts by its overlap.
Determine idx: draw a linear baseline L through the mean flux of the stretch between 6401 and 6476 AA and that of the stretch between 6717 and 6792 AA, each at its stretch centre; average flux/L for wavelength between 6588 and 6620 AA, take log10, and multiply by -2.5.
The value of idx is -0.23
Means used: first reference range 24.8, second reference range 19.5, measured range 27.3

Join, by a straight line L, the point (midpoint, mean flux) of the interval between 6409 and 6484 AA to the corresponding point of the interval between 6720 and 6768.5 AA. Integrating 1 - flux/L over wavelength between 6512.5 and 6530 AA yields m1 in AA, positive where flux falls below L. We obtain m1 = -4.01 AA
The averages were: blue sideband 25.2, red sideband 19.7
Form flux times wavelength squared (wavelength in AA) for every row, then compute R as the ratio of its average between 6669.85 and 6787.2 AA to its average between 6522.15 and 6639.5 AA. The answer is 0.8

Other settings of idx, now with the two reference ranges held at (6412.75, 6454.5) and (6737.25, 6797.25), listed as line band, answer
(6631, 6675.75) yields -0.13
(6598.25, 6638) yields -0.21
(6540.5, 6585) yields -0.24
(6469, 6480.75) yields -0.17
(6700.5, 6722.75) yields -0.01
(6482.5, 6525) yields -0.17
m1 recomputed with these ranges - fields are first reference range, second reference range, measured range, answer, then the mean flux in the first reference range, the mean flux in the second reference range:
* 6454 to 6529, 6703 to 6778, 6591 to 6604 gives -1.73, 27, 20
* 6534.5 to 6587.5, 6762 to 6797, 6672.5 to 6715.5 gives 2.32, 28.4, 19.6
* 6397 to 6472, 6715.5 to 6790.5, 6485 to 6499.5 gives -1.17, 24.5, 19.5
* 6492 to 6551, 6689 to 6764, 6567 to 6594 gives -1.27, 28.5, 20.2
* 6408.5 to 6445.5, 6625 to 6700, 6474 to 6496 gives -2.50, 24.1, 23.2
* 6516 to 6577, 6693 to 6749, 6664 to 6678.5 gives -0.50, 29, 20.3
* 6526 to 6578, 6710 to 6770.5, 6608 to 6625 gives -0.65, 28.8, 19.7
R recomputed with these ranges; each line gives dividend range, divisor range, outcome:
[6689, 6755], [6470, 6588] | 0.77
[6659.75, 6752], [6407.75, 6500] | 0.90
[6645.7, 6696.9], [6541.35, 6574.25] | 0.82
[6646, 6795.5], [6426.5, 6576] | 0.82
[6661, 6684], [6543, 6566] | 0.83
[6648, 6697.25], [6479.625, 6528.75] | 0.86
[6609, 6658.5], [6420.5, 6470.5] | 1.07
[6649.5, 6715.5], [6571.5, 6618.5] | 0.84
